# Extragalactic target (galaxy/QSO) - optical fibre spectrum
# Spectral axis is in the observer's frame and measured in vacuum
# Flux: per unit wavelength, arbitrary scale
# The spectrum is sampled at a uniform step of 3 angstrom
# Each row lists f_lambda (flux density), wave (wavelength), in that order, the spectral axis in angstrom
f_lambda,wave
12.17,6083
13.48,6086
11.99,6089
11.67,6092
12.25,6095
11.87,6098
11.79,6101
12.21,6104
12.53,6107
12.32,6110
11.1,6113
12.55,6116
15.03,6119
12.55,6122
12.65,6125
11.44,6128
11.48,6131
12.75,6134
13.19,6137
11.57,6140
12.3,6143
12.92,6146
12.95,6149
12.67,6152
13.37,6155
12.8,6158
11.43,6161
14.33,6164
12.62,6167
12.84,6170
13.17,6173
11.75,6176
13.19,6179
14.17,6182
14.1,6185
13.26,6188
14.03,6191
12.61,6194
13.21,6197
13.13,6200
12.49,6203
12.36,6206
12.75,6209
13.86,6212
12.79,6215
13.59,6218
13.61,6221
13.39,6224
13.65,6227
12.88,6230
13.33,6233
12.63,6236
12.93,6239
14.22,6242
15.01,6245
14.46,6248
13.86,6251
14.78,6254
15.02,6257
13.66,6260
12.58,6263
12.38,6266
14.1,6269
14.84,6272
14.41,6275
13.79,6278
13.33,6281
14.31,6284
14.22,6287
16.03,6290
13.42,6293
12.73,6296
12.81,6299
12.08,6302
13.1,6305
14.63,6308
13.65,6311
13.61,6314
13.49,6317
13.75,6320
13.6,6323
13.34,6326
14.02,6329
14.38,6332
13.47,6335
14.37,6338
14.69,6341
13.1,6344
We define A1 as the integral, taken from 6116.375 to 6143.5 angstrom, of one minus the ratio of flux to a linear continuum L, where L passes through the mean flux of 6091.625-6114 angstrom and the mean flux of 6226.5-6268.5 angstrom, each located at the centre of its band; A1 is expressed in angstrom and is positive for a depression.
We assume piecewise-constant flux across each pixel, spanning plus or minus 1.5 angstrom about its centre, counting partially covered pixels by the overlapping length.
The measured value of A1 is -0.5 angstrom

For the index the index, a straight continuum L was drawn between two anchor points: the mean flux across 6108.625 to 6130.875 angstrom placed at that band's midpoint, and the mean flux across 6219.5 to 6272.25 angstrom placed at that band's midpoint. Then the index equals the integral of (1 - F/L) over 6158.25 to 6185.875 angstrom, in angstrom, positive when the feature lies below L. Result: -0.1 angstrom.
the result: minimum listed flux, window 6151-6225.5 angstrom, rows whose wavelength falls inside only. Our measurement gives 11.43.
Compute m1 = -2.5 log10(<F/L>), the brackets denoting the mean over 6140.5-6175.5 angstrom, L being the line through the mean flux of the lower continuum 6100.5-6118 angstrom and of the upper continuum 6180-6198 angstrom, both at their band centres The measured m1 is 0.02 mag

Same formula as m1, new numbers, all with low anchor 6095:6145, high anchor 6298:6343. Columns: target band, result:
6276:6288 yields -0.04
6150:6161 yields -0.01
